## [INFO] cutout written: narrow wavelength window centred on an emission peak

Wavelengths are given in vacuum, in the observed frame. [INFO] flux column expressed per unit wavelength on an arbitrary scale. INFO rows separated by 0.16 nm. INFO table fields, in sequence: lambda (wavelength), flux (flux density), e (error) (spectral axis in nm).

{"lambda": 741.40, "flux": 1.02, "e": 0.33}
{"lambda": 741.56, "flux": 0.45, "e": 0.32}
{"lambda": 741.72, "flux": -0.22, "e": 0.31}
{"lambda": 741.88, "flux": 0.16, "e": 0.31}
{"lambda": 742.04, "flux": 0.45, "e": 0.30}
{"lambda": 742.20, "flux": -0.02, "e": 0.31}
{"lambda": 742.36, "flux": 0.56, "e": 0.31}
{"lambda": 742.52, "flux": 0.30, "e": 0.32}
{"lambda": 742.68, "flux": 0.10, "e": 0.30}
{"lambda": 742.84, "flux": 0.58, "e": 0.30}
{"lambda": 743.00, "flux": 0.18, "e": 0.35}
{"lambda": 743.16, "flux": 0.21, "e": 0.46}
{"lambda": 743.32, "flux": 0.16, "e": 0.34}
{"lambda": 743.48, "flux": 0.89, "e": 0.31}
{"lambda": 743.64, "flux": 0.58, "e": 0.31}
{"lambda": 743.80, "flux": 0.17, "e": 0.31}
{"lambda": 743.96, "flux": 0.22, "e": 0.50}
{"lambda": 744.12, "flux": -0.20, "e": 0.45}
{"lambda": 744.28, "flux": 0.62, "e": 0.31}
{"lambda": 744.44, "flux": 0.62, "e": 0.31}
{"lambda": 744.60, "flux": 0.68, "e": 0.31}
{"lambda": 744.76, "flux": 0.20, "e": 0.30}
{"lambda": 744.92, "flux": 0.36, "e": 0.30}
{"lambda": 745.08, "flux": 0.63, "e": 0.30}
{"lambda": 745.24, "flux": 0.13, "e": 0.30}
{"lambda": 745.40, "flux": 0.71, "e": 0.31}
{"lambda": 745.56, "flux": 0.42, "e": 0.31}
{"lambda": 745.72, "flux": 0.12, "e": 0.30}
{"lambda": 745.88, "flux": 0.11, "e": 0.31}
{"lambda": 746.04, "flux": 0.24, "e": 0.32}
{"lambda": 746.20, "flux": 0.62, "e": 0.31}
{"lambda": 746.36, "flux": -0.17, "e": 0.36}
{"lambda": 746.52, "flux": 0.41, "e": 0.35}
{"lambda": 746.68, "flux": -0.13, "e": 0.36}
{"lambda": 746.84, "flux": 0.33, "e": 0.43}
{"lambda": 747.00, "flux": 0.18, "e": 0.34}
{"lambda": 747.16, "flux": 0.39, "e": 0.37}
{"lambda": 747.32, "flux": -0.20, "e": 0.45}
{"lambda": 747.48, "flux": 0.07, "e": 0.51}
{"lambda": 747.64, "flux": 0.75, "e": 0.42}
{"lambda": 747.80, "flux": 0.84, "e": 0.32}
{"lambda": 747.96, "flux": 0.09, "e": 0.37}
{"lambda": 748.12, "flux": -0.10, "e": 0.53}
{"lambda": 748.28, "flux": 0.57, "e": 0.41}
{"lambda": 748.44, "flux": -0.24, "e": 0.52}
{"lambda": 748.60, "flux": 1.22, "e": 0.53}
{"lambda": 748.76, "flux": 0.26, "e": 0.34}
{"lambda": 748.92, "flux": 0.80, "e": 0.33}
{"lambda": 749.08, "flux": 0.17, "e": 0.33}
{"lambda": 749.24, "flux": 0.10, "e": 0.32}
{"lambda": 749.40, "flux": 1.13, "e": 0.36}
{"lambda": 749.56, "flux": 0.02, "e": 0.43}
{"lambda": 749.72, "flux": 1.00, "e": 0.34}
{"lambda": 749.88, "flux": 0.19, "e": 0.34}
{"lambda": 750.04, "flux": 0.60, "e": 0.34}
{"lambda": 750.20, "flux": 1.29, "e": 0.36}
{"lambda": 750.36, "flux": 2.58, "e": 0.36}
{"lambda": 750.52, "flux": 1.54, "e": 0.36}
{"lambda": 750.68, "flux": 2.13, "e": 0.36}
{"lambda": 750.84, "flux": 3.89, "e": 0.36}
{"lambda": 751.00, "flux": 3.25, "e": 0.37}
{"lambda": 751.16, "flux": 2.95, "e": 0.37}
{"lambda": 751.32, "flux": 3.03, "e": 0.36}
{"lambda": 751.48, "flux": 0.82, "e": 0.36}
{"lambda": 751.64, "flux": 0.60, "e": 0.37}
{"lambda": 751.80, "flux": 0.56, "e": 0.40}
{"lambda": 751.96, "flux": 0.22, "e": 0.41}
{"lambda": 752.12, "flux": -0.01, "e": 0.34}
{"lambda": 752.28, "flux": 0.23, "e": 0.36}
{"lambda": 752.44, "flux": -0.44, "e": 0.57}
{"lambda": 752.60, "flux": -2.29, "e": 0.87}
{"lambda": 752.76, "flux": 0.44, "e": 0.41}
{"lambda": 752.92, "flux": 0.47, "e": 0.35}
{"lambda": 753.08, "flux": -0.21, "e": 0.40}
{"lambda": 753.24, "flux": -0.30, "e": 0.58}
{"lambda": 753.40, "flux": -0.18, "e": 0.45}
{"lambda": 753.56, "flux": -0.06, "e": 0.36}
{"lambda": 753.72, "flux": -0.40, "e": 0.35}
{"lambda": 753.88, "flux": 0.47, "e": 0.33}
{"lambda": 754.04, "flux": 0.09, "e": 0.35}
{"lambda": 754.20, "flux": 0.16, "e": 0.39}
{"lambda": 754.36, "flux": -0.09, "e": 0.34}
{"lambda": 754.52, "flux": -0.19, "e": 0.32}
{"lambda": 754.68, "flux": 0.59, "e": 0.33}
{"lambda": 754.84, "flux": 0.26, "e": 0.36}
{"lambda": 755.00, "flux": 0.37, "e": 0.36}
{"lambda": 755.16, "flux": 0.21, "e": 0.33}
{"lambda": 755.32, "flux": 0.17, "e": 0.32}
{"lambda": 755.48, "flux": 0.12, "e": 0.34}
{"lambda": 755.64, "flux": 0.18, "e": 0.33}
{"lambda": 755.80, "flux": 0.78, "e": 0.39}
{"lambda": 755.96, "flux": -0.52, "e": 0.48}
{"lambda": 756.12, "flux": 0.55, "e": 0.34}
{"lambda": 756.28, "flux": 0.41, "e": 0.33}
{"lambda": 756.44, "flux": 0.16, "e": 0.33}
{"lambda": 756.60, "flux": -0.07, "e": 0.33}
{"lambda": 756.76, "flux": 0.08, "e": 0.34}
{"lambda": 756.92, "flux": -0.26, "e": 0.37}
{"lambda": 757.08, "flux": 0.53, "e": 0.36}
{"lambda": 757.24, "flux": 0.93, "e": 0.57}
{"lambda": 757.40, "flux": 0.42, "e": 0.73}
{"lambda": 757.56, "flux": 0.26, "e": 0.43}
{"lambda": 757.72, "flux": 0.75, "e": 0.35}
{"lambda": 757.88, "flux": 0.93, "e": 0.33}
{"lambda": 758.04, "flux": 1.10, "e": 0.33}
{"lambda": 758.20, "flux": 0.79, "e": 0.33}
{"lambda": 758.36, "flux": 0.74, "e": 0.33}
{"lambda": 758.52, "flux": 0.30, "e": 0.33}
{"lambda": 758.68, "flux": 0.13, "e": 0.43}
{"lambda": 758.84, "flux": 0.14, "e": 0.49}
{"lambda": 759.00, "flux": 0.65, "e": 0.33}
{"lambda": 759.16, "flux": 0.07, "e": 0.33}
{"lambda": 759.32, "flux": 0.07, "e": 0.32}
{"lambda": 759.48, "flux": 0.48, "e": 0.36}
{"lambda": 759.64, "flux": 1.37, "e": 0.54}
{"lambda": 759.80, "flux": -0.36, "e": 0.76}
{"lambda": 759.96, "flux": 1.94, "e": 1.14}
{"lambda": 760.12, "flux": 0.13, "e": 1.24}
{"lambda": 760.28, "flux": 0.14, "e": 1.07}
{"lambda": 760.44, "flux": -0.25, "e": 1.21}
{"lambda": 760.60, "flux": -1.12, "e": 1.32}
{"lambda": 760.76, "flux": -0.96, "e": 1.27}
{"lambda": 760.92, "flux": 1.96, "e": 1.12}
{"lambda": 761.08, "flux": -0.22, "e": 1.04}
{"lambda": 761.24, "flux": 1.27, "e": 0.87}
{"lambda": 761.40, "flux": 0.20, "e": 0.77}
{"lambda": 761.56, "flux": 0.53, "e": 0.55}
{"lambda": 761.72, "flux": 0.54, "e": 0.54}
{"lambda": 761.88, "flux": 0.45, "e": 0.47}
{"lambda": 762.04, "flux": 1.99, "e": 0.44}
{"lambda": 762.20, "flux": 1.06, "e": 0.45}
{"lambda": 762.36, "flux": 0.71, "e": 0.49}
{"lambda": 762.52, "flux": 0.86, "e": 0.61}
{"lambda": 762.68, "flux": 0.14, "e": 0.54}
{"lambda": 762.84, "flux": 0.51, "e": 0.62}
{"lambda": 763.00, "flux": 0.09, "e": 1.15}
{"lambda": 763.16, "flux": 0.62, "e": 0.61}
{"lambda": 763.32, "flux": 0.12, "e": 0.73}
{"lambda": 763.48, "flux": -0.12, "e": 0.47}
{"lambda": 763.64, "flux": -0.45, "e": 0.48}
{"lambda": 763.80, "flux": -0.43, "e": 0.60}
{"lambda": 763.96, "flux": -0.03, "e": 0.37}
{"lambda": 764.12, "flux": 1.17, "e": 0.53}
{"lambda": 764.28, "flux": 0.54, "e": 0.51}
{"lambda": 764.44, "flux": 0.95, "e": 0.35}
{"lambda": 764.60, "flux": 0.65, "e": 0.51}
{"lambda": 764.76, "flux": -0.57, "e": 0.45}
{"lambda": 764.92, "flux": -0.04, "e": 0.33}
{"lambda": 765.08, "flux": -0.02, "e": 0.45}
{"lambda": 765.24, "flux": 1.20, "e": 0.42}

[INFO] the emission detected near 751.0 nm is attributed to [O II] 3727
